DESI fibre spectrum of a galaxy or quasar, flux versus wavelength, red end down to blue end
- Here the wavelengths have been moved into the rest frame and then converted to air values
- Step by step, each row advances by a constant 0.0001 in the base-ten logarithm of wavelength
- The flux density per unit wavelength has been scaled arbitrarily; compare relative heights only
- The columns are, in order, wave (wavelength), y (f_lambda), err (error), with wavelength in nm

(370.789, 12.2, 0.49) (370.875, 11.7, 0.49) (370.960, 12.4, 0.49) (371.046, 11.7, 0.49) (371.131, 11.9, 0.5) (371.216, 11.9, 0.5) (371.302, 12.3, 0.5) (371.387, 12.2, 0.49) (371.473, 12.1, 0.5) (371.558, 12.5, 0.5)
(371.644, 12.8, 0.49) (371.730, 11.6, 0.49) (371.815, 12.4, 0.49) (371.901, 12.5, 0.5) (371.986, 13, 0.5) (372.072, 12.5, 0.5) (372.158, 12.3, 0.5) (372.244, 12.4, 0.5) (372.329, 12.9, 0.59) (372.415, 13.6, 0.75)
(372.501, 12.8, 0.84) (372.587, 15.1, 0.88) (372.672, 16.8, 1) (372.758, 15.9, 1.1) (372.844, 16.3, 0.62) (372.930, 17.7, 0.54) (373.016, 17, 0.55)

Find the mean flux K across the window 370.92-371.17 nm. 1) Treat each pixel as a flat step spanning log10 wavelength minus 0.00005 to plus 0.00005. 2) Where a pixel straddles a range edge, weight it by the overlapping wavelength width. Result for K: 12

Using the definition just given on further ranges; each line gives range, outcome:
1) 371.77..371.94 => 12.5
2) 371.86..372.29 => 12.6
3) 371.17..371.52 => 12.1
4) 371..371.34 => 11.9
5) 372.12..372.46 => 12.8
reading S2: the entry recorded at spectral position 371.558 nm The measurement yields 12.5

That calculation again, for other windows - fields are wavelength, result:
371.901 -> 12.5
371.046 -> 11.7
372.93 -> 17.7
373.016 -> 17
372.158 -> 12.3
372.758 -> 15.9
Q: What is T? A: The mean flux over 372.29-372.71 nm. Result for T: 14.2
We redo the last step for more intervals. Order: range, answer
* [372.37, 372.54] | 13.2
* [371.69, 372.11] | 12.4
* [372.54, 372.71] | 15.9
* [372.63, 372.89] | 16.3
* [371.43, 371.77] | 12.2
